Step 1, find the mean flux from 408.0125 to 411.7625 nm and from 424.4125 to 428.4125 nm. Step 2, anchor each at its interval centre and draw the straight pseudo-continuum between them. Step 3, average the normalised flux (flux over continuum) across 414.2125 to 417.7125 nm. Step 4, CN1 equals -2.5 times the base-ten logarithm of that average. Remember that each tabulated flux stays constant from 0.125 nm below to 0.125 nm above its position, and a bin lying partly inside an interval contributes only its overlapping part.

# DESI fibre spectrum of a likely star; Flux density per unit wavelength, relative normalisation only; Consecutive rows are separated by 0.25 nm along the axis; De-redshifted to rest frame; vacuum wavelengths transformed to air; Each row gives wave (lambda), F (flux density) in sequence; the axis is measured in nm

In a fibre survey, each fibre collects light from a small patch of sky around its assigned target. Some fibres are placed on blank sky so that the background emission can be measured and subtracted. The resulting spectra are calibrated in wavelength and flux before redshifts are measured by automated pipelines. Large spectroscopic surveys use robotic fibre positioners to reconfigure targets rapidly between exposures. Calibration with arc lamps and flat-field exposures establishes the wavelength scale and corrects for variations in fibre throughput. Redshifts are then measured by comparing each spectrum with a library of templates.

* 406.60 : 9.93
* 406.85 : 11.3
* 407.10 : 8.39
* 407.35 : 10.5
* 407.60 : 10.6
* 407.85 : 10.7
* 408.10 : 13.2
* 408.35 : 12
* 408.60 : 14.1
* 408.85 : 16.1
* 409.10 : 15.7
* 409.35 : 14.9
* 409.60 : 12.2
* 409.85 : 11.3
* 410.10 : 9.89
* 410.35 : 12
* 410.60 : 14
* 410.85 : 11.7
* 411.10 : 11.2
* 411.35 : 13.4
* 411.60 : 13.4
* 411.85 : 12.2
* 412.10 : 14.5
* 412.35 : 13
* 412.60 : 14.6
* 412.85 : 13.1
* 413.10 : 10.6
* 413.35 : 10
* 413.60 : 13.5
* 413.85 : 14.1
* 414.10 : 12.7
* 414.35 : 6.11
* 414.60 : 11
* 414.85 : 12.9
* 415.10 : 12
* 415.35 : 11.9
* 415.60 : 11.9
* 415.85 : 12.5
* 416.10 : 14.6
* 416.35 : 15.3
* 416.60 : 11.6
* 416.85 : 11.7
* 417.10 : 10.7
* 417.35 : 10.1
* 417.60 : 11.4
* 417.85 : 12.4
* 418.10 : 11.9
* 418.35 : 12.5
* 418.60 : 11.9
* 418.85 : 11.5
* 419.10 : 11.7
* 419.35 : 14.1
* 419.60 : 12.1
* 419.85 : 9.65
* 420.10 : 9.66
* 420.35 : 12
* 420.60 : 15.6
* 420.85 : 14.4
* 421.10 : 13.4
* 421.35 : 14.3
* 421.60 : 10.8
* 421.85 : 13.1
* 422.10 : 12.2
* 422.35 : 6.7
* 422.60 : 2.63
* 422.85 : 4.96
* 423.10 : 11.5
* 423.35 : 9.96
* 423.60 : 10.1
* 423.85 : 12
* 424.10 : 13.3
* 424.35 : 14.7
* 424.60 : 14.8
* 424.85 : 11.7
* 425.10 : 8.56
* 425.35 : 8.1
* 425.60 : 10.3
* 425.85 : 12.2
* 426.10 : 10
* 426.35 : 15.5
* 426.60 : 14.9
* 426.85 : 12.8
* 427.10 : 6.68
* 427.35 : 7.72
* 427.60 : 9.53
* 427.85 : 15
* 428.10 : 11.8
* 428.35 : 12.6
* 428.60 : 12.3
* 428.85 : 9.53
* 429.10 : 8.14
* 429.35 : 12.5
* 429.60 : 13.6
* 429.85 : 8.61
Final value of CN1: 0.06 mag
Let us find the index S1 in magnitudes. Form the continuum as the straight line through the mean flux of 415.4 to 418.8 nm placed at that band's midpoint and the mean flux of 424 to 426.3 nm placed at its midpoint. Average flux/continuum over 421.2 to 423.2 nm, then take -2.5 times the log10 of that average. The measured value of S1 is 0.23 mag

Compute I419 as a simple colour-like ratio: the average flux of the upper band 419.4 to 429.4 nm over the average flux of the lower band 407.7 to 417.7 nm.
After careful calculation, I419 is 0.9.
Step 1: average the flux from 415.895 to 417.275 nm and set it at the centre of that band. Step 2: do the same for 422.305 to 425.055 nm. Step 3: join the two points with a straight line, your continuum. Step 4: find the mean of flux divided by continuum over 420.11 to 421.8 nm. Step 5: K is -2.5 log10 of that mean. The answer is -0.18 mag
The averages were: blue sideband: 12.7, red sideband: 10.3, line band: 13.1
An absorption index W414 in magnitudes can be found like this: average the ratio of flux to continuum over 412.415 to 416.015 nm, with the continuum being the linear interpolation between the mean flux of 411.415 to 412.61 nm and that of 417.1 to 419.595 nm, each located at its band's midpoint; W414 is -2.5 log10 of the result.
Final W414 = 0.08 mag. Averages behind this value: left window 13.4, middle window 12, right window 11.9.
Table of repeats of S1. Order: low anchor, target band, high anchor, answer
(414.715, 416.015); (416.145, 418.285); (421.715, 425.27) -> -0.012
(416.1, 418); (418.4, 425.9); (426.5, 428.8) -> 0.045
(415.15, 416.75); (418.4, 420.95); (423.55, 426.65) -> 0.024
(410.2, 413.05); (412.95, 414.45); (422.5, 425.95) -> 0.112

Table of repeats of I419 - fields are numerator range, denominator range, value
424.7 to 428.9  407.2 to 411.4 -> 0.89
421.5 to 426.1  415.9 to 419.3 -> 0.86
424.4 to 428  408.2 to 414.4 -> 0.89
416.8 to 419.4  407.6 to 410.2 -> 0.91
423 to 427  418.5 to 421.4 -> 0.95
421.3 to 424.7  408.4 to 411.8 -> 0.82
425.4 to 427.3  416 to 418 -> 0.94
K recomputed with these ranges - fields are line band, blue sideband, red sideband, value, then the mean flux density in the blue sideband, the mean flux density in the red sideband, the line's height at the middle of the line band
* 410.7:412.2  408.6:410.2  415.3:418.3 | 0.03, 13.5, 12.2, 13.1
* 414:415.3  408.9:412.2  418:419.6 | 0.15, 12.9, 12.3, 12.6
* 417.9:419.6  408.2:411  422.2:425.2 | -0.10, 13.1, 10.1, 11.1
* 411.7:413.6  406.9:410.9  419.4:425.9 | -0.06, 12.3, 11.1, 12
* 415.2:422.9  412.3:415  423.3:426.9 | 0.03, 11.9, 12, 11.9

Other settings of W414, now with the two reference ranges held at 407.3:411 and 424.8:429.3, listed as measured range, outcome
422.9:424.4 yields -0.01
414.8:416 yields -0.02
